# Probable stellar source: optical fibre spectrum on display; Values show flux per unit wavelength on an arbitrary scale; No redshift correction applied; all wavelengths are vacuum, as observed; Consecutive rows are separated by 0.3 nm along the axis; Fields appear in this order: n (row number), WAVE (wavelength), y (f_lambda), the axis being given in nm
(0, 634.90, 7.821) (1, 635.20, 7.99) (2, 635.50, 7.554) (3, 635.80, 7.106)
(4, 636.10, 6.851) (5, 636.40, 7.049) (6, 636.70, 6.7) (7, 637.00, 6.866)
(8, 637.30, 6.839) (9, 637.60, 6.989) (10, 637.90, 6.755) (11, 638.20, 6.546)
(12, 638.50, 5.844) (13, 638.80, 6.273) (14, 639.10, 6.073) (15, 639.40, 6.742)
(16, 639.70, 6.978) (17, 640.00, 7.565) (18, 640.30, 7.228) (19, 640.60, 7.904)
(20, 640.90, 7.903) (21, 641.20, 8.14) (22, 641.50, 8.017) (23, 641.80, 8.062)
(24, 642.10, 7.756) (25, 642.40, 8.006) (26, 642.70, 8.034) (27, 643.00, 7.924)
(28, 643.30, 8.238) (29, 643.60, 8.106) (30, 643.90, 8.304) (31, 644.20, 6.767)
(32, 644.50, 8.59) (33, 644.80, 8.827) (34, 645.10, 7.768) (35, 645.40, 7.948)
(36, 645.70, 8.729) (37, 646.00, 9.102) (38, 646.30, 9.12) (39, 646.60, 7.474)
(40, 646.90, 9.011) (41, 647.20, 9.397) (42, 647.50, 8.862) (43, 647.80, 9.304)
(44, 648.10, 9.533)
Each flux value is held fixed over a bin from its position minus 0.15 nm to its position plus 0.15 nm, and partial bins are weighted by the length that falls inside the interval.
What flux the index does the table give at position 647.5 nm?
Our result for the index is 8.862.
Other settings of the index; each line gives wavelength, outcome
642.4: 8.006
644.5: 8.59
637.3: 6.839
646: 9.102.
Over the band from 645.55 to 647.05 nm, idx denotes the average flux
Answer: 8.69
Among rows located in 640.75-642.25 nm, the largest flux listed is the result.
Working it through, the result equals 8.14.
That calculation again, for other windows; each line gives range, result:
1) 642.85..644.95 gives 8.827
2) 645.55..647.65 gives 9.397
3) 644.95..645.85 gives 8.729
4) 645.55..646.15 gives 9.102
